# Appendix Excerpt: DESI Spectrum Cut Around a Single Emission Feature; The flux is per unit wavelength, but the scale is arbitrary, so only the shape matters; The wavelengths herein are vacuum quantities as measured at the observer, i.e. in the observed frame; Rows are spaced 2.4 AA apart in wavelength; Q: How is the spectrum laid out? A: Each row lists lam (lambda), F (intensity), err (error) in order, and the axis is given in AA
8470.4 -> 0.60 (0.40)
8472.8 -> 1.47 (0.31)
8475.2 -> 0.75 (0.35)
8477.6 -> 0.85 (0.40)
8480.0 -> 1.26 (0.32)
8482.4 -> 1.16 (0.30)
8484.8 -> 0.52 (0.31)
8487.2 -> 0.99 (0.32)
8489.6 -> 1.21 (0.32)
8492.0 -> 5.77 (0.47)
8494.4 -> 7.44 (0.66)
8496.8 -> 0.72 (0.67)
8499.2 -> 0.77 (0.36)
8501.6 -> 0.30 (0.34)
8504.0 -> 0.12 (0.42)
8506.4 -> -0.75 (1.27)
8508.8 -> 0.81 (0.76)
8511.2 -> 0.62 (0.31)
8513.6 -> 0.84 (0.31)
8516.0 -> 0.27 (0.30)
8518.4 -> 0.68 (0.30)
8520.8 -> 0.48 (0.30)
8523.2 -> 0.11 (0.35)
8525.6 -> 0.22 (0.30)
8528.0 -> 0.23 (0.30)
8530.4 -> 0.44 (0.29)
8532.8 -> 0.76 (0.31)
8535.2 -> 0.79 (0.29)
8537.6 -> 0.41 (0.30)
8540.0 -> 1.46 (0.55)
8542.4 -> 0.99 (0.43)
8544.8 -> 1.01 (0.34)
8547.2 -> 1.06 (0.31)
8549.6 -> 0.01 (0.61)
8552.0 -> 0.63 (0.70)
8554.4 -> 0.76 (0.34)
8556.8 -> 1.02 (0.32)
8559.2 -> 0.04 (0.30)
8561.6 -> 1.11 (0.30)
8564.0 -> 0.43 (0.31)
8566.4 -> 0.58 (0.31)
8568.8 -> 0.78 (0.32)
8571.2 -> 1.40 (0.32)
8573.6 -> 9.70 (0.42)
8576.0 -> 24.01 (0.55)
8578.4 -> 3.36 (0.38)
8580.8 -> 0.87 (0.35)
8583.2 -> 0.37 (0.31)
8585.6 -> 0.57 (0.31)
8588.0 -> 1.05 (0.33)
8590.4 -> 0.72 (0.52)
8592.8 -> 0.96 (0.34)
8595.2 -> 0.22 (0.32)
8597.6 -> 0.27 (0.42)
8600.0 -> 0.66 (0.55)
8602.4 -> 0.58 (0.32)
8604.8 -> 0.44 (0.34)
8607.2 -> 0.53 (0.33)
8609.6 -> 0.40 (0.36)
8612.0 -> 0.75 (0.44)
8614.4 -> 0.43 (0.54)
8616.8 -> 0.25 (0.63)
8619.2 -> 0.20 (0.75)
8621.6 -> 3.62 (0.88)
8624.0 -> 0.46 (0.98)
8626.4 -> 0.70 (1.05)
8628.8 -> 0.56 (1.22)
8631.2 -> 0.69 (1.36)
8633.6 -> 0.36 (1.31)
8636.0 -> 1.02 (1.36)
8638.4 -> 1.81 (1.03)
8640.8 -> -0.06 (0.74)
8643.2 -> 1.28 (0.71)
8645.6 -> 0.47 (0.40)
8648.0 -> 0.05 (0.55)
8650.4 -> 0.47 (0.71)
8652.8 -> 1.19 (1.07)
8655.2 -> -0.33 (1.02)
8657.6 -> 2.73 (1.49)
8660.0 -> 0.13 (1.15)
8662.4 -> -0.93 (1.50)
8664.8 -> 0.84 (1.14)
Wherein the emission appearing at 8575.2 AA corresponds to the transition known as [O III] 5007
